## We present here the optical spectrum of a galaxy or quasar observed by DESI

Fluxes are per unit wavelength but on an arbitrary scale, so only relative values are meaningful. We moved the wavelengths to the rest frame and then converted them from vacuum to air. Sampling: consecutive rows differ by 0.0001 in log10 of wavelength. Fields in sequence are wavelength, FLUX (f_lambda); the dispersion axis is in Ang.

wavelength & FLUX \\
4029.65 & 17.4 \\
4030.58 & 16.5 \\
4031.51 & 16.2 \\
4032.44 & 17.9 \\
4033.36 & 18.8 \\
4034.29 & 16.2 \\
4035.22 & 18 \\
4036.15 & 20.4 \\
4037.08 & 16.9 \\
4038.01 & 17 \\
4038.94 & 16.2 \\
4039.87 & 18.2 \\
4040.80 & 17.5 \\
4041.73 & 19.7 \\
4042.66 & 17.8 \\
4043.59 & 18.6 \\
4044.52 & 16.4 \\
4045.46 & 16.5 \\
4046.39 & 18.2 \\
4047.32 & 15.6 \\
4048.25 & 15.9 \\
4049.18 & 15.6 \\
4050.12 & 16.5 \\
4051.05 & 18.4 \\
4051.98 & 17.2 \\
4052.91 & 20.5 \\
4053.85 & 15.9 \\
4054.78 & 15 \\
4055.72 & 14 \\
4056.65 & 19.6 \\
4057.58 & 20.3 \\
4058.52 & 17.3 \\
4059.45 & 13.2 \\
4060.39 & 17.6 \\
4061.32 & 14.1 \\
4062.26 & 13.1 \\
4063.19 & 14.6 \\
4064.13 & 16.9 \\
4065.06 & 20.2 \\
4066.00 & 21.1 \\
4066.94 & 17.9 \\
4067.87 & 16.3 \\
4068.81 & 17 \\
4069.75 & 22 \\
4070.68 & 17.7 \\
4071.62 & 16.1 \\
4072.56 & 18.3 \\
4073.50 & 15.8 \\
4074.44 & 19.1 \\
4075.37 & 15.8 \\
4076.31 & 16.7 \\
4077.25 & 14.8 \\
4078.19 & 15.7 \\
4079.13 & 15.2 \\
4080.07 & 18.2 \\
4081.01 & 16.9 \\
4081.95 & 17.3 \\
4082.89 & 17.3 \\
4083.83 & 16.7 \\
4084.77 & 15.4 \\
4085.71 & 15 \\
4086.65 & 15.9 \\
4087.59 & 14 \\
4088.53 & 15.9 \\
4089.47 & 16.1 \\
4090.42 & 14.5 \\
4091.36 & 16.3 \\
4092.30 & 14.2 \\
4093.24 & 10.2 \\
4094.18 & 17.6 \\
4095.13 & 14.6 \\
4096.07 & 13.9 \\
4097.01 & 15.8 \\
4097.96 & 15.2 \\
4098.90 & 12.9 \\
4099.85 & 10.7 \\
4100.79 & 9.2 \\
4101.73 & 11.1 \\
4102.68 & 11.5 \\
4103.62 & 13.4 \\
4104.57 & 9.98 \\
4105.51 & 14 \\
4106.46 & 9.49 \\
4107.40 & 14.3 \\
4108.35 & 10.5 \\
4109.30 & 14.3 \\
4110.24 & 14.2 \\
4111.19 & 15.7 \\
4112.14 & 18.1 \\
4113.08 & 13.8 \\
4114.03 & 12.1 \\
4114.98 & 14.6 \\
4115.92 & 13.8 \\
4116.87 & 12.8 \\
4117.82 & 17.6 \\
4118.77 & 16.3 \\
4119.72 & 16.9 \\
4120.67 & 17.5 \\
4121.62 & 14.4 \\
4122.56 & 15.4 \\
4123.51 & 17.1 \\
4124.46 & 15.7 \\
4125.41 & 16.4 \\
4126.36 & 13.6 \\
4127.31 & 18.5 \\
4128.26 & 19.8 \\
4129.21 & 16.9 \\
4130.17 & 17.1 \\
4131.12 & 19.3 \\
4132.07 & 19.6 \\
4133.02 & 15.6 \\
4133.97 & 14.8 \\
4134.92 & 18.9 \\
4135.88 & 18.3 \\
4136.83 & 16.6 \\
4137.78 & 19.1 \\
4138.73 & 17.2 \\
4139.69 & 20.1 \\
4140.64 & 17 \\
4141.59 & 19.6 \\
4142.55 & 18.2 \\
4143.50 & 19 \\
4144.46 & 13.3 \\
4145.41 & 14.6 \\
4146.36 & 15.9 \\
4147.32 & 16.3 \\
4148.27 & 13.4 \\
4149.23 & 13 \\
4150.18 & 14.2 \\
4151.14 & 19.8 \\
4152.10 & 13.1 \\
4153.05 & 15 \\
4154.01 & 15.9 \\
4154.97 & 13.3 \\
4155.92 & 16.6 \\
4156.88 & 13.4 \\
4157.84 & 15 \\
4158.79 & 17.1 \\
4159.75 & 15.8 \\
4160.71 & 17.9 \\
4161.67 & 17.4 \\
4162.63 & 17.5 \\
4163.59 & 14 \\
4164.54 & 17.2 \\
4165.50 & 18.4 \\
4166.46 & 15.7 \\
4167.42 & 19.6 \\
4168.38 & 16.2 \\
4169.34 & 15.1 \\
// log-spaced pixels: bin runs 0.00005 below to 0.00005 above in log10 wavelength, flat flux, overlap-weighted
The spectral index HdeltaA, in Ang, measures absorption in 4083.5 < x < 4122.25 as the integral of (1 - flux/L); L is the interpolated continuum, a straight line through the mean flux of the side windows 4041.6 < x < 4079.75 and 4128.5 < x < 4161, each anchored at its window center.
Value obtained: 6.0 Ang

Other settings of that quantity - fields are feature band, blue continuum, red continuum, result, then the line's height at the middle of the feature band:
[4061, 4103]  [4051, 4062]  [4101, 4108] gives -4.4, 14.2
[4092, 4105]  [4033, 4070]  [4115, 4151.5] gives 3.1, 16.9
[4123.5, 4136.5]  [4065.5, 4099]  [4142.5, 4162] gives -1.2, 15.8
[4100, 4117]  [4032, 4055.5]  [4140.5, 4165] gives 3.7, 16.5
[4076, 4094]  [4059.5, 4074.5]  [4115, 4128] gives 1.2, 16.8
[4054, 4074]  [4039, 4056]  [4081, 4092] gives -0.6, 16.6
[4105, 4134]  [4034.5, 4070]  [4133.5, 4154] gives 2.1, 16.7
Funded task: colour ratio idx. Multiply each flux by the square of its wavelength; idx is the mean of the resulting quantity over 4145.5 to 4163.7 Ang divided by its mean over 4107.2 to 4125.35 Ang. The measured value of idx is 1.05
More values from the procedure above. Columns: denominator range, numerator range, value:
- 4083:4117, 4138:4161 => 1.18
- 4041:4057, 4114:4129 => 0.96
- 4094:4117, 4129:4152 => 1.29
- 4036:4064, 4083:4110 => 0.83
